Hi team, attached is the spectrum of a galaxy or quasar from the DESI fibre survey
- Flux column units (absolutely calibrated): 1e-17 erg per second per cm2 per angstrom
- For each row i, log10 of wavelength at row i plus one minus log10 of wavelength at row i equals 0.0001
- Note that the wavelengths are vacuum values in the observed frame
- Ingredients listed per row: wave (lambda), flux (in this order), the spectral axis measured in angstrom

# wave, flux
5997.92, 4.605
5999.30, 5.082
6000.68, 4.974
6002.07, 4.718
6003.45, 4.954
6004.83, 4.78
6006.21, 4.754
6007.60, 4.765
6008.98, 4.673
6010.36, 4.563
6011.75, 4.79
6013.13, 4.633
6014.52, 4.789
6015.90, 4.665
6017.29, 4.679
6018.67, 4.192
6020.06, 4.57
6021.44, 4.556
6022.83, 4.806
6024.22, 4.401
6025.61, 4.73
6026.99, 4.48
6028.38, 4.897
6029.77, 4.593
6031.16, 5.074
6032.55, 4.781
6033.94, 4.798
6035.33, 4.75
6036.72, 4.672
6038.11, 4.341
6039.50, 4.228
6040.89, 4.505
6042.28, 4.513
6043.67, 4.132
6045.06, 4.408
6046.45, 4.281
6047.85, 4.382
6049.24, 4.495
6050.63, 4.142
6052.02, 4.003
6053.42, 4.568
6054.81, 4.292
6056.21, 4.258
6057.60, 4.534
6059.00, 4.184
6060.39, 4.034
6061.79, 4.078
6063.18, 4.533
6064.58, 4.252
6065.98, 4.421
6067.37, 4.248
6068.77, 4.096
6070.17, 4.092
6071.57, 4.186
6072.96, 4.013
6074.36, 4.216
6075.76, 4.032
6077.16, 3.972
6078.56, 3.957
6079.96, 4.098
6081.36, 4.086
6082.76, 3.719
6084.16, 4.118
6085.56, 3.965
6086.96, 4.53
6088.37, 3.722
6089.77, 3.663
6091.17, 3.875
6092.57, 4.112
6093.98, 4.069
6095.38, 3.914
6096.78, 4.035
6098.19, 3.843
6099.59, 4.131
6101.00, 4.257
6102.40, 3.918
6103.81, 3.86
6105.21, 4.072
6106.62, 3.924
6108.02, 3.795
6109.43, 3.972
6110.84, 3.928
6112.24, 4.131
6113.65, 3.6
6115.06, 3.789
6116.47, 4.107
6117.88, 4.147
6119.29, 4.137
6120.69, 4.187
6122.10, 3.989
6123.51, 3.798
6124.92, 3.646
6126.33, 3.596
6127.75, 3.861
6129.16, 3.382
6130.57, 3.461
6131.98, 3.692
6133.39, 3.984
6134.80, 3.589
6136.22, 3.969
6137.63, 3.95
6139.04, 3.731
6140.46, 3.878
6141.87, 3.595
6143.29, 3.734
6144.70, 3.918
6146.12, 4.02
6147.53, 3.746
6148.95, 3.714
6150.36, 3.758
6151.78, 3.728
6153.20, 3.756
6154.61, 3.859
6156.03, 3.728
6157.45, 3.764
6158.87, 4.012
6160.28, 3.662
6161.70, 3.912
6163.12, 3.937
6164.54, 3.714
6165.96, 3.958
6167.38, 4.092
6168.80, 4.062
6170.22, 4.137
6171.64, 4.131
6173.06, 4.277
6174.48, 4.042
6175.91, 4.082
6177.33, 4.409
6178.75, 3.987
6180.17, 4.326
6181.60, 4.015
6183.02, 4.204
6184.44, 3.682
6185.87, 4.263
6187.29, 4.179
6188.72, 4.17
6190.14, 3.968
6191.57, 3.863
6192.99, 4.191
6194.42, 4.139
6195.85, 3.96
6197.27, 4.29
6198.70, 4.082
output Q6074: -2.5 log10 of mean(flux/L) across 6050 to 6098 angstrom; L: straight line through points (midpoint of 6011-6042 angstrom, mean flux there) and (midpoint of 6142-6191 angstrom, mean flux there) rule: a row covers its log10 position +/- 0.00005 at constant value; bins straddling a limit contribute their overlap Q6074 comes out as 0.07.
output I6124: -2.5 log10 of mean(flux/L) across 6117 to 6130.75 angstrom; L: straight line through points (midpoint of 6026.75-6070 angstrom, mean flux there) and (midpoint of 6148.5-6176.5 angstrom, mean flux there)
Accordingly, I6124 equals 0.07 mag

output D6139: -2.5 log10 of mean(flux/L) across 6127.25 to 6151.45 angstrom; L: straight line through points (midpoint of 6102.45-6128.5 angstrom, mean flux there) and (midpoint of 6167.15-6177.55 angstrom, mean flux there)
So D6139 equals 0.07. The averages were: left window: 3.92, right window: 4.14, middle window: 3.76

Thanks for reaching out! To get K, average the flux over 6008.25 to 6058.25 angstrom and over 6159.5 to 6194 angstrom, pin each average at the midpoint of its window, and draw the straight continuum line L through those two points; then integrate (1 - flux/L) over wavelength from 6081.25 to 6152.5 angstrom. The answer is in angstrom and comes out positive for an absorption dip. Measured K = 6.1 angstrom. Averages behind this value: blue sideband 4.53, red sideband 4.05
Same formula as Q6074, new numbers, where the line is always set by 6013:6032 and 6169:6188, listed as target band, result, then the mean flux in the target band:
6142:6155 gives 0.12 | 3.79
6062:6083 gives 0.09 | 4.14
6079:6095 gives 0.11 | 3.99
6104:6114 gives 0.11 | 3.93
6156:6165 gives 0.10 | 3.83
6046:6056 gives 0.06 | 4.3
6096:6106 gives 0.10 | 4.01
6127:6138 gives 0.15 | 3.73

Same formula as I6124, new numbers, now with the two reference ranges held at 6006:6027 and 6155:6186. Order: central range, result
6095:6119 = 0.08 mag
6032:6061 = 0.03 mag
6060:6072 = 0.05 mag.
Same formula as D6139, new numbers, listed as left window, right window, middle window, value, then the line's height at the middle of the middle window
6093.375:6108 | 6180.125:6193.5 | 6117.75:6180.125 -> 0.04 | 4.04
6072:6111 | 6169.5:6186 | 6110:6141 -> 0.06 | 4.05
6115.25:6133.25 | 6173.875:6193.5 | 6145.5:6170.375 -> 0.04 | 3.99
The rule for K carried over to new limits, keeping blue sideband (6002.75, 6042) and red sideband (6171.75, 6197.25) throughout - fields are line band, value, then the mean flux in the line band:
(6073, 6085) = 1.19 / 4.02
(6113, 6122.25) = 0.72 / 4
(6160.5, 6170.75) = 0.53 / 3.95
